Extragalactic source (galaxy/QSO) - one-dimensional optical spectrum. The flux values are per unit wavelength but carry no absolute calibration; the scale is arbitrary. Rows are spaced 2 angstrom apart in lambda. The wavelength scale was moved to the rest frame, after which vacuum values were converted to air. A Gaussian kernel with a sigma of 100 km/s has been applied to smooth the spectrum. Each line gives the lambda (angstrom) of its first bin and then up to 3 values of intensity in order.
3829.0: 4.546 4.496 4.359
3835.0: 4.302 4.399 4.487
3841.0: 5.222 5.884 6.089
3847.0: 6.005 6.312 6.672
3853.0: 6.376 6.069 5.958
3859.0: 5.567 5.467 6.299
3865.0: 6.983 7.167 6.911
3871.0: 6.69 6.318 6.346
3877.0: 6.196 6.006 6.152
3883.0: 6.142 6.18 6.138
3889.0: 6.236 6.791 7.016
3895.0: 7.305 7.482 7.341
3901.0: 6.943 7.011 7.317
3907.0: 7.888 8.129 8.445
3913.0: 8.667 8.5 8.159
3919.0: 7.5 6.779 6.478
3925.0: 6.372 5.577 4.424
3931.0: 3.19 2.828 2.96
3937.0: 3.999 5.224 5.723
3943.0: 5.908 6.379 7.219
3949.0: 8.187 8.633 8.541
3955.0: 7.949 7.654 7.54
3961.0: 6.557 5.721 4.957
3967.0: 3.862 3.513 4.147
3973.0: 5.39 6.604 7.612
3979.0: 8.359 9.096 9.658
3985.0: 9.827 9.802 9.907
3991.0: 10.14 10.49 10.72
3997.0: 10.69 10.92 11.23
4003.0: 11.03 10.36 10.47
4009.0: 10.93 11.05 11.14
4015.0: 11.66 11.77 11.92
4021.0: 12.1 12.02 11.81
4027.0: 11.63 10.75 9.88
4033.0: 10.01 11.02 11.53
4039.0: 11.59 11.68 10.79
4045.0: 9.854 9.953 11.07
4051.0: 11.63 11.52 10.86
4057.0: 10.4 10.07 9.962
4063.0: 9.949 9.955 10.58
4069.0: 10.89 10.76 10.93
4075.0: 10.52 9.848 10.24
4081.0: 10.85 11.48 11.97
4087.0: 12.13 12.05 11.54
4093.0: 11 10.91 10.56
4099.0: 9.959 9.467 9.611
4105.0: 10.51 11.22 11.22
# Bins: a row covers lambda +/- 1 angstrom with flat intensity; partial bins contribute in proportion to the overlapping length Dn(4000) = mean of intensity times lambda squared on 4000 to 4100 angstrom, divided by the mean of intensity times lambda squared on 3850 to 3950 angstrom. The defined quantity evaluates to 1.84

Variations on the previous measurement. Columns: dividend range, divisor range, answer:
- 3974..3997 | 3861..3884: 1.54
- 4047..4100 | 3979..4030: 1.04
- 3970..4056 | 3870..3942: 1.71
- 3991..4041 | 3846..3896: 1.88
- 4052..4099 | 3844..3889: 1.91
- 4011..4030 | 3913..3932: 1.89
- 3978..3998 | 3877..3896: 1.62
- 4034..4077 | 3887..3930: 1.62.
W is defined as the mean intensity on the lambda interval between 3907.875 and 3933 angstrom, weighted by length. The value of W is 6.7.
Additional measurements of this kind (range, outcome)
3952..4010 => 8.4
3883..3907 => 6.9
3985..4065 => 10.9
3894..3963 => 6.72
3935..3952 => 6.21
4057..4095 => 10.8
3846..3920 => 6.83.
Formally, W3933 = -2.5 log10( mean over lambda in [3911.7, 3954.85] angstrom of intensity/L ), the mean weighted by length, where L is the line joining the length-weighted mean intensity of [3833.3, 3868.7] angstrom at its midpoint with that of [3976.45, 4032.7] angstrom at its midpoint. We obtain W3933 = 0.31 mag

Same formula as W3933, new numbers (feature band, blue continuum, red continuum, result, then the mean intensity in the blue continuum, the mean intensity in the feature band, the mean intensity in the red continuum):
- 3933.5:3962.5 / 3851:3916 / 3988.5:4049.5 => 0.33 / 6.81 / 6.52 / 11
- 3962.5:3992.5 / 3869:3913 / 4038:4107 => 0.20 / 6.9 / 7.32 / 10.7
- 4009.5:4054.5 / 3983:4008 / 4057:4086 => -0.07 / 10.4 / 11.2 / 10.6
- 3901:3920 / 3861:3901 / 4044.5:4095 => -0.09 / 6.6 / 7.9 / 10.8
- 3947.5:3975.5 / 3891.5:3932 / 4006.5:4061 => 0.32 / 7.02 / 6.39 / 11.1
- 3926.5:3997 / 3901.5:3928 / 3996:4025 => 0.34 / 7.44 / 6.87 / 11.3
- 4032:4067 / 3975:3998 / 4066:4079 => -0.04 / 9.53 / 10.7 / 10.6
